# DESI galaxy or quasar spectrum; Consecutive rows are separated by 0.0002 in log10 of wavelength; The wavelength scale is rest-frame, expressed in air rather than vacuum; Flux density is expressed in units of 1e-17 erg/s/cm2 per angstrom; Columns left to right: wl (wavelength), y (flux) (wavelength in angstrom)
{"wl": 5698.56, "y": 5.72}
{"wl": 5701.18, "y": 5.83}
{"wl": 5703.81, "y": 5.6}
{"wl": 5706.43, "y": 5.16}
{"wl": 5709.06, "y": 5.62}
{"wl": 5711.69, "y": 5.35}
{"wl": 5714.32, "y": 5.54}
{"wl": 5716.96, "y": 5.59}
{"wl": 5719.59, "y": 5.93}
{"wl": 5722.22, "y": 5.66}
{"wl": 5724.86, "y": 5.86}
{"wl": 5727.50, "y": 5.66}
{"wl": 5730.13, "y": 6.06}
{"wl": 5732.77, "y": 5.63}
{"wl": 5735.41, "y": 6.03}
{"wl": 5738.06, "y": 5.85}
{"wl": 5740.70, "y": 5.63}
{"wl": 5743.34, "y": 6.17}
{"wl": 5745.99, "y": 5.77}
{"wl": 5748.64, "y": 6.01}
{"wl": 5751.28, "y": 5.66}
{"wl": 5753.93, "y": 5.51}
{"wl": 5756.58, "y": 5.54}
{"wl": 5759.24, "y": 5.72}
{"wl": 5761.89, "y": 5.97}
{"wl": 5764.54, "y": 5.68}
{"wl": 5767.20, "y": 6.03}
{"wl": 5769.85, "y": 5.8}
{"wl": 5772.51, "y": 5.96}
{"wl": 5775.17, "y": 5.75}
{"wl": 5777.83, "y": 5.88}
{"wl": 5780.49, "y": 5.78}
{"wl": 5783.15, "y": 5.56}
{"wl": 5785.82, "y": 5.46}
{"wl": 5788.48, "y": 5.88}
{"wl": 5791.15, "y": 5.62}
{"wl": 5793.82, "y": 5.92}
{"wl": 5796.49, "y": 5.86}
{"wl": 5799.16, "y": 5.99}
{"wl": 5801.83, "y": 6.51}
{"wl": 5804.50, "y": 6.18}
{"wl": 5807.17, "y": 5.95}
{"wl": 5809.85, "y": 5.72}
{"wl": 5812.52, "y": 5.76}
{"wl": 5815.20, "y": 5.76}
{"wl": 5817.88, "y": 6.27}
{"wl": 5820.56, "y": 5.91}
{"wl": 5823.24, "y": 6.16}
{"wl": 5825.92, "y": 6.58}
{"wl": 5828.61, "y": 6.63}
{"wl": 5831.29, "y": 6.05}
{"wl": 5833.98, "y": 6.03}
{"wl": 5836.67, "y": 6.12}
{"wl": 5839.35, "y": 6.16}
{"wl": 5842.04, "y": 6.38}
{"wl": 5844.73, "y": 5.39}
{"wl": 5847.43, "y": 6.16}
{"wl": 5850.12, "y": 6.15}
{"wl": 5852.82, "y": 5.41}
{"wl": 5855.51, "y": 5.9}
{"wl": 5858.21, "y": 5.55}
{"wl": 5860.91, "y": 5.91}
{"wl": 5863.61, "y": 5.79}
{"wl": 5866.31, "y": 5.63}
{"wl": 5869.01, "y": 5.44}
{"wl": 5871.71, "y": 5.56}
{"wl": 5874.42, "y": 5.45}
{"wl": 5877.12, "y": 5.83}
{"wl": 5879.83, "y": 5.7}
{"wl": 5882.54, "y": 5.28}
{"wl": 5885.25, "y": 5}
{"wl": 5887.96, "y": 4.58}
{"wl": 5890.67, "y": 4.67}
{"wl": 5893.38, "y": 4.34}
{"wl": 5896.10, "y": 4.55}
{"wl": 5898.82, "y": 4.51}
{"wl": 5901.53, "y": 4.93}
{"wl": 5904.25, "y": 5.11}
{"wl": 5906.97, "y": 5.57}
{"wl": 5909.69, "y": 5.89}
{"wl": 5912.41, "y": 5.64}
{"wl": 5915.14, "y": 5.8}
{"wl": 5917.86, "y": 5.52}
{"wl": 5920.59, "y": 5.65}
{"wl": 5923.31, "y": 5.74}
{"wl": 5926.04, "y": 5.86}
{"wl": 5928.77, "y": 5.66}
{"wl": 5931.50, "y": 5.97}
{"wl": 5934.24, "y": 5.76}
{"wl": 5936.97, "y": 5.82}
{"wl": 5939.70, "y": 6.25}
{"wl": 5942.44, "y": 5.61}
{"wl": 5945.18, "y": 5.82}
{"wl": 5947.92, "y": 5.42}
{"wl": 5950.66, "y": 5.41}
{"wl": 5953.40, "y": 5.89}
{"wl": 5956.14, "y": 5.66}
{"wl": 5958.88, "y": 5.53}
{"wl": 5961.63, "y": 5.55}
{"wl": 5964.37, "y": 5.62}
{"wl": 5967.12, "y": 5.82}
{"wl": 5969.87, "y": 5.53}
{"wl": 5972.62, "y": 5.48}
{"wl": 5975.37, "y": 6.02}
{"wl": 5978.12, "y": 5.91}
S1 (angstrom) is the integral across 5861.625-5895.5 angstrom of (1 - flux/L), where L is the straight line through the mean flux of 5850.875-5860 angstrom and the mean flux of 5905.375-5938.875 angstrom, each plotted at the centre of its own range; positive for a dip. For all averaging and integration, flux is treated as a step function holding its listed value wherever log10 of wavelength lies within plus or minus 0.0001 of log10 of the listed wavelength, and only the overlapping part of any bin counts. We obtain 2.5 angstrom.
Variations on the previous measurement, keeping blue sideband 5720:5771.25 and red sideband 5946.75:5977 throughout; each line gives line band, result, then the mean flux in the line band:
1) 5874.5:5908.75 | 4.0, 5.03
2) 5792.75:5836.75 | -2.5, 6.08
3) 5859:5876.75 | 0.2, 5.64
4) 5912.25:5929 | -0.1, 5.7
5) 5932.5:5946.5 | -0.5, 5.85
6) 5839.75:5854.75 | -0.5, 5.91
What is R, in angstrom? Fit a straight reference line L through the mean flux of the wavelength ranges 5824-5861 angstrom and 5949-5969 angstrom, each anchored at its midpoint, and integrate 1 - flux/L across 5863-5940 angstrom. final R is 5.4 angstrom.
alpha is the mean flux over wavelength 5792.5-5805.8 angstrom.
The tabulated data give 6.09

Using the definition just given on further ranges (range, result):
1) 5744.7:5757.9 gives 5.7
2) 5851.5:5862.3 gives 5.69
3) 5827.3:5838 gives 6.21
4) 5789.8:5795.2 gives 5.76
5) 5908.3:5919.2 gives 5.71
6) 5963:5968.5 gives 5.72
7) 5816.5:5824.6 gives 6.11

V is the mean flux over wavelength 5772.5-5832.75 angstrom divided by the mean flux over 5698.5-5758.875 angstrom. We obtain 1.04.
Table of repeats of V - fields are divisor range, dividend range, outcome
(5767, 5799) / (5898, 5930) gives 0.95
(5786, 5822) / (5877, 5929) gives 0.89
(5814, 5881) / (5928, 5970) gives 0.97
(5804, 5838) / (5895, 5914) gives 0.85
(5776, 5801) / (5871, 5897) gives 0.88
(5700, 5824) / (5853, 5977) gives 0.95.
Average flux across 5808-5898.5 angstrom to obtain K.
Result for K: 5.68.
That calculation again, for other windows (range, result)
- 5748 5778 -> 5.79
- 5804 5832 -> 6.09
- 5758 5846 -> 5.95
